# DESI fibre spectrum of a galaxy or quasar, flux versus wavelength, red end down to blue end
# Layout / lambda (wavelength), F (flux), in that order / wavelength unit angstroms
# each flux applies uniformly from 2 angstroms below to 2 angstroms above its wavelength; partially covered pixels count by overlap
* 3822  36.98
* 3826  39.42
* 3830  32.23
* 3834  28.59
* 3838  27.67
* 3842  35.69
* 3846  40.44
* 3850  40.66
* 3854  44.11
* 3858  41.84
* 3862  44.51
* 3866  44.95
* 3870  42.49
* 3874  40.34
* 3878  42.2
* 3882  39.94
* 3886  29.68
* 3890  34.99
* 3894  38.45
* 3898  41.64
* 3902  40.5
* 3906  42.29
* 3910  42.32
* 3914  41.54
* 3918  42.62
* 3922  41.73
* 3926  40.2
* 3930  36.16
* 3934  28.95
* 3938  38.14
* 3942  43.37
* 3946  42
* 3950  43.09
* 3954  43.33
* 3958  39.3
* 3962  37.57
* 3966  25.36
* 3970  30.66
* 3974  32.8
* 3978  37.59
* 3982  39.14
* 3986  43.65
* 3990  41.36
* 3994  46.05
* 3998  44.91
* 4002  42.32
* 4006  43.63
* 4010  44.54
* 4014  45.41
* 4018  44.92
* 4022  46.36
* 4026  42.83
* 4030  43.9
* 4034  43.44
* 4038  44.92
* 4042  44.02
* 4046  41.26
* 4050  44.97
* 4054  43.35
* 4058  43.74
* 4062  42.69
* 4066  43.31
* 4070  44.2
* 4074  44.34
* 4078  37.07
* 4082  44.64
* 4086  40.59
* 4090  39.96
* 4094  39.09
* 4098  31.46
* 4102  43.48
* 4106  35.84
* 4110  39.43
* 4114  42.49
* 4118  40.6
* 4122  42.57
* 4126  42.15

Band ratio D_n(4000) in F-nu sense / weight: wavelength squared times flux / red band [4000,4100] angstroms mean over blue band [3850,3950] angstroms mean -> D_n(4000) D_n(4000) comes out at 1.1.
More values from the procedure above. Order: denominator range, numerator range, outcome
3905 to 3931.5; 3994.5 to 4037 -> 1.13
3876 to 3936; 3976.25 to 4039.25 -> 1.18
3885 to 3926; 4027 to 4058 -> 1.17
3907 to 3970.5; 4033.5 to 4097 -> 1.17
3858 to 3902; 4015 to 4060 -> 1.19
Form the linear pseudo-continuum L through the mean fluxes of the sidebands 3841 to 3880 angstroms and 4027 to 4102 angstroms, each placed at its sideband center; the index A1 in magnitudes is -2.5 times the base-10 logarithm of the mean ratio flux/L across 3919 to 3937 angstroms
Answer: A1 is 0.132 mag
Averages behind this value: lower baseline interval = 41.9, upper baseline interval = 42.1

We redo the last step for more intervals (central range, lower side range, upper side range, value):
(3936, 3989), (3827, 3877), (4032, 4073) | 0.09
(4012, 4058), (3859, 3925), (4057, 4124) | -0.08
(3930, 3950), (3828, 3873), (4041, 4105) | 0.04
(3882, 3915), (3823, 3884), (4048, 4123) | 0.01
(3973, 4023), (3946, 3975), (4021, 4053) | -0.06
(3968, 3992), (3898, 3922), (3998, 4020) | 0.16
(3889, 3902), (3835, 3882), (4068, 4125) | 0.03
